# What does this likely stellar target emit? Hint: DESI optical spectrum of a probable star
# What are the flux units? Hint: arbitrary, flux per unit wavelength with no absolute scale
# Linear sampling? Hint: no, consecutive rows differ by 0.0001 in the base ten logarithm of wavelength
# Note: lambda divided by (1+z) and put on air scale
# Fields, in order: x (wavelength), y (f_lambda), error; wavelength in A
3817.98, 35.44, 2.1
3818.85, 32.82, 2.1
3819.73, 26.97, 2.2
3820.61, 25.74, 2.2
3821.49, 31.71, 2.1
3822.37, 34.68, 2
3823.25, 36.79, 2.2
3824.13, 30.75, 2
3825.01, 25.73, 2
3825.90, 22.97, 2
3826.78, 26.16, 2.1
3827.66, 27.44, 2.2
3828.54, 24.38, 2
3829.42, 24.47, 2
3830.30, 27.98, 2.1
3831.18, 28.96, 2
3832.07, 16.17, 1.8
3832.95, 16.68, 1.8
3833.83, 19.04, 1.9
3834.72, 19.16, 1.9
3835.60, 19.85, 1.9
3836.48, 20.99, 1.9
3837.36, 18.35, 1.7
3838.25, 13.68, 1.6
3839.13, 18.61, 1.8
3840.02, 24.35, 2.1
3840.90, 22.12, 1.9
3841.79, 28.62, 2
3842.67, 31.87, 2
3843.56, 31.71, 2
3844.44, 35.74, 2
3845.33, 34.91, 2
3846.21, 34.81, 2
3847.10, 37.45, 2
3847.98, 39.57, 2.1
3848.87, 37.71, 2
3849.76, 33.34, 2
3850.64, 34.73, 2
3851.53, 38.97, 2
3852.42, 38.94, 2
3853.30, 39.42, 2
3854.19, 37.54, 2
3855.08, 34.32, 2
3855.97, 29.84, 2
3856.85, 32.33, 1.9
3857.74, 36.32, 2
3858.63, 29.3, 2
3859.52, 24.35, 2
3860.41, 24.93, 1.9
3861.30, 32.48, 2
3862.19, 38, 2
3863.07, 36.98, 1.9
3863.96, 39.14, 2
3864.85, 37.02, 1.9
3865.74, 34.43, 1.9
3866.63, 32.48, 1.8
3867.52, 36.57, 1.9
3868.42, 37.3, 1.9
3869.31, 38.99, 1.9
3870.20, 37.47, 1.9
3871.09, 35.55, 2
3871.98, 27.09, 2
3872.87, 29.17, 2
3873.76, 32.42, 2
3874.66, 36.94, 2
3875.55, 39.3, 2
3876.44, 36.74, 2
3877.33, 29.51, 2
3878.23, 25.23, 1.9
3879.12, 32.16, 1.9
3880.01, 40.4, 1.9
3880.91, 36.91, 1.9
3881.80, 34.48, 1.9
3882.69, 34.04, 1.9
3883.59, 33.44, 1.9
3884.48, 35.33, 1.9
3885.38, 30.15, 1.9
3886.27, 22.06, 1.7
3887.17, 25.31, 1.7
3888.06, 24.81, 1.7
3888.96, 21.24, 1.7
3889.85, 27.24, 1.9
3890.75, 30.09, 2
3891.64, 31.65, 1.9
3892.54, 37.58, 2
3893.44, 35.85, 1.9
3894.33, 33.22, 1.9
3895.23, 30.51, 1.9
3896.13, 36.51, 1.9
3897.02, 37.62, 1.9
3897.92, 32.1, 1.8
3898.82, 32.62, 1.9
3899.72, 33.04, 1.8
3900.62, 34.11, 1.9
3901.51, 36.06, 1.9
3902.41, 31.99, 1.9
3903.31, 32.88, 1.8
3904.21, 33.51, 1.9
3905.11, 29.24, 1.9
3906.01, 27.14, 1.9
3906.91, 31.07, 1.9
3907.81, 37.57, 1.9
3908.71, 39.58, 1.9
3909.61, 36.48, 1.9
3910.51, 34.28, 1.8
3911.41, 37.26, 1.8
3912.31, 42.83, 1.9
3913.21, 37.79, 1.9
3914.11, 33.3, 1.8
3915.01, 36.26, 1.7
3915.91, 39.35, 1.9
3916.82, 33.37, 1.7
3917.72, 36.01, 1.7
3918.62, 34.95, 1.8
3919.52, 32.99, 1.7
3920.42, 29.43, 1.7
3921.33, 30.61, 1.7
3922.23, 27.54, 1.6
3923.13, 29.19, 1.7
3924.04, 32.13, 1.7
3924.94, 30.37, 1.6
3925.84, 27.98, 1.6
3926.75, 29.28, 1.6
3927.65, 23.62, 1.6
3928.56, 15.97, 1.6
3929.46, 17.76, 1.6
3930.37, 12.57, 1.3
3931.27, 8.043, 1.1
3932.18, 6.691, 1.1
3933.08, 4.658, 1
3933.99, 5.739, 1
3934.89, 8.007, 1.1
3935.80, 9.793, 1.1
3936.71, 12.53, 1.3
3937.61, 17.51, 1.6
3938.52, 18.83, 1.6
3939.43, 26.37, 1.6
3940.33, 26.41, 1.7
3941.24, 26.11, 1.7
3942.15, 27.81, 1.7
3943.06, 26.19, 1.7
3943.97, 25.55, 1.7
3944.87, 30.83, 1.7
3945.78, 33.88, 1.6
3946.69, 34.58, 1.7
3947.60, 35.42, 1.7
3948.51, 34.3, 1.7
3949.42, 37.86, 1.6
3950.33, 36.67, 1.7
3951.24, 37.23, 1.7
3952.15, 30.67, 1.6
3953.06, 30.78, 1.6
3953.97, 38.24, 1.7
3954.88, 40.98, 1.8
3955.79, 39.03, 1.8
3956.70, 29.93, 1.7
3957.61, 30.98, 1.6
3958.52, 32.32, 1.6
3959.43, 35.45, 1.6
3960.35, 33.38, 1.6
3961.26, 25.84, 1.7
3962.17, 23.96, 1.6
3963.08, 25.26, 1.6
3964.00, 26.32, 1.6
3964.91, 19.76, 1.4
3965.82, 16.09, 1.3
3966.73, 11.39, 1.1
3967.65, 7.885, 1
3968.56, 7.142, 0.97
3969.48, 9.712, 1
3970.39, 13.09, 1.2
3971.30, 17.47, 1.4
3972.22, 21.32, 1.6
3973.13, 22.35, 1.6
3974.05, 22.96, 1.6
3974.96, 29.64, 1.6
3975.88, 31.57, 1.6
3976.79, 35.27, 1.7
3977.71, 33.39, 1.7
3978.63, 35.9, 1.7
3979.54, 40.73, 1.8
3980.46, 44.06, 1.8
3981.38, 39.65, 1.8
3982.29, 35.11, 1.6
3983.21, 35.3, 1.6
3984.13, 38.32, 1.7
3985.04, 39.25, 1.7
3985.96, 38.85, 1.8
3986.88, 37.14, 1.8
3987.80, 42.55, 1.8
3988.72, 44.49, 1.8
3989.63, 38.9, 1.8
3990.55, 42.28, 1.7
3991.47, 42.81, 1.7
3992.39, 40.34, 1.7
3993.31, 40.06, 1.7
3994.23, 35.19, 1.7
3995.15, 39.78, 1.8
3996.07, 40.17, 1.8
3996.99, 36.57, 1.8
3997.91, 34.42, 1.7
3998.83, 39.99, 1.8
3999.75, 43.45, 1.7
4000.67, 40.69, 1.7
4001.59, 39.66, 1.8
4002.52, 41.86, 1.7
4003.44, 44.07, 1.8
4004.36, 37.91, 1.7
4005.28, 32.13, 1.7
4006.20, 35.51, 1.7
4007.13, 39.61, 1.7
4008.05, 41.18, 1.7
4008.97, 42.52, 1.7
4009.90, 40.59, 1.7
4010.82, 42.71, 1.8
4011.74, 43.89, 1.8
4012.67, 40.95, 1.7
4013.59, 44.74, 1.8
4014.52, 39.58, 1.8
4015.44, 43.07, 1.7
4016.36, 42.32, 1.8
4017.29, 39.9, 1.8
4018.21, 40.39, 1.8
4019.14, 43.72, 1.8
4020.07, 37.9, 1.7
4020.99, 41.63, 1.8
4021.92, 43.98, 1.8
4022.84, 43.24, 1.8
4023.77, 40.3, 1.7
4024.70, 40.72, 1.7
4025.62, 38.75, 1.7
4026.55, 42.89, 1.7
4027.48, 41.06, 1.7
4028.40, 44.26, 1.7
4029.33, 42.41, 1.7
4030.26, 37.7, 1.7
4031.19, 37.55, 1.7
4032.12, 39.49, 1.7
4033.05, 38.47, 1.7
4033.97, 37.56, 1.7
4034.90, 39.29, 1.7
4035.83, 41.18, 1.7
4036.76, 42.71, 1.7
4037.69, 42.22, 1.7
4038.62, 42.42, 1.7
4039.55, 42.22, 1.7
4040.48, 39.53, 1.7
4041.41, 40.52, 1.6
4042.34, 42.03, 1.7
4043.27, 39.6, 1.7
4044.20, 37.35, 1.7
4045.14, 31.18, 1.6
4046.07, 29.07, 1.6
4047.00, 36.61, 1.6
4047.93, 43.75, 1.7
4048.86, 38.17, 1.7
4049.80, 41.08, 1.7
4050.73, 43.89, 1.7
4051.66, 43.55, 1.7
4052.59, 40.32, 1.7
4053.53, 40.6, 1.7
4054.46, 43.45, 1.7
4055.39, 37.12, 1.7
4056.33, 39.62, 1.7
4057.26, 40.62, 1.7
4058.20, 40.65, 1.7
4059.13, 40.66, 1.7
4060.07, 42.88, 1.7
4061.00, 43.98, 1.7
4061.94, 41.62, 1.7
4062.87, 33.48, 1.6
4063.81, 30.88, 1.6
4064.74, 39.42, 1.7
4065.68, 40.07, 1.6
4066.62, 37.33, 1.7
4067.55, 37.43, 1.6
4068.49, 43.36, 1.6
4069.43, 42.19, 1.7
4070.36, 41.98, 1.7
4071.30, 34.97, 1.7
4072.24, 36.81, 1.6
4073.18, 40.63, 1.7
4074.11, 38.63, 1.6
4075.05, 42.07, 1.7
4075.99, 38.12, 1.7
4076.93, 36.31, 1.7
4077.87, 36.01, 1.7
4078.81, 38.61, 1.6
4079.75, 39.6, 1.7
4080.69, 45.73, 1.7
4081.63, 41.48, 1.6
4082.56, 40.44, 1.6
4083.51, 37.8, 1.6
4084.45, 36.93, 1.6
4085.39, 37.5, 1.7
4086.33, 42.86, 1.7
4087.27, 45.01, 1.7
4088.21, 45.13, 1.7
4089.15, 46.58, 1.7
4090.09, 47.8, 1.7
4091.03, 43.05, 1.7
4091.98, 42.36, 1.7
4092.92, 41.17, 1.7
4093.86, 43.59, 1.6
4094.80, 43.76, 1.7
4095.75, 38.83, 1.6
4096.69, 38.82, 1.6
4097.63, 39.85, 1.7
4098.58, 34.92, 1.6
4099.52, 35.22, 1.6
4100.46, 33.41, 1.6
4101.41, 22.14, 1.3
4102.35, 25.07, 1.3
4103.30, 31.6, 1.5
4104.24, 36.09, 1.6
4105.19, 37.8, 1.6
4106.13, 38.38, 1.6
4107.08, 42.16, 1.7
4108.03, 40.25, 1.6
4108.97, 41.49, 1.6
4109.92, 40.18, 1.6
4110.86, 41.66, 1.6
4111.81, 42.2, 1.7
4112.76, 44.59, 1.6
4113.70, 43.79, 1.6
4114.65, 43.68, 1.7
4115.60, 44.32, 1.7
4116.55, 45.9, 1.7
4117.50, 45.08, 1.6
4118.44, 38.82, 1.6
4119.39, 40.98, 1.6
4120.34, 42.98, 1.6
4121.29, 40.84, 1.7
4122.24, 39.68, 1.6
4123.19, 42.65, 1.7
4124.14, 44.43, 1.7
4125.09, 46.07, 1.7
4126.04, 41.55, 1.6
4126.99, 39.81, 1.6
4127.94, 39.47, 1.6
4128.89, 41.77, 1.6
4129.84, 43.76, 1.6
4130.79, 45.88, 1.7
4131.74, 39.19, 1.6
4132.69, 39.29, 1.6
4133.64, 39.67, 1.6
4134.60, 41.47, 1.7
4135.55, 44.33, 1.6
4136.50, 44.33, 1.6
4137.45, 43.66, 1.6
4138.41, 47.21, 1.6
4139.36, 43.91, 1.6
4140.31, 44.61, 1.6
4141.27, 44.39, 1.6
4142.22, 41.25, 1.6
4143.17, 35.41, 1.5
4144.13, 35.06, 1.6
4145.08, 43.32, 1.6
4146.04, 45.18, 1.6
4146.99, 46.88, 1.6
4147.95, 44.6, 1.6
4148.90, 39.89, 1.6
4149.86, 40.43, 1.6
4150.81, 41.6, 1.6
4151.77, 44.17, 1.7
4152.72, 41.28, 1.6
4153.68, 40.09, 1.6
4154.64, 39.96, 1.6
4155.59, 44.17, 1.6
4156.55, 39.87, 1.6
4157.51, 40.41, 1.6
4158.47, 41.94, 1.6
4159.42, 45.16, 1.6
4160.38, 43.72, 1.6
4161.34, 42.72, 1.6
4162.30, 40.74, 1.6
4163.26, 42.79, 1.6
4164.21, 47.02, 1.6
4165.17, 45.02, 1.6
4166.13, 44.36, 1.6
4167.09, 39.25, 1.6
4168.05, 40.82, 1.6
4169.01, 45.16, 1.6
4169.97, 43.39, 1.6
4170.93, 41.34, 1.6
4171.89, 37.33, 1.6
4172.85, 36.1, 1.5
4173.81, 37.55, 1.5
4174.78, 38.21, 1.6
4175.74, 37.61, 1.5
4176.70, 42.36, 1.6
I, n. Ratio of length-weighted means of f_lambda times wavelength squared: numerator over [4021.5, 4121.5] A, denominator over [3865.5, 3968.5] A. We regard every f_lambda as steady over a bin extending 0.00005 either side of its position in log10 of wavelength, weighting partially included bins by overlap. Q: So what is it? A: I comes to 1.46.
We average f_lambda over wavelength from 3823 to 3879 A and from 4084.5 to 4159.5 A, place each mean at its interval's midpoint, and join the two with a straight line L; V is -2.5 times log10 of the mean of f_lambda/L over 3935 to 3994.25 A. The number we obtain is 0.18 mag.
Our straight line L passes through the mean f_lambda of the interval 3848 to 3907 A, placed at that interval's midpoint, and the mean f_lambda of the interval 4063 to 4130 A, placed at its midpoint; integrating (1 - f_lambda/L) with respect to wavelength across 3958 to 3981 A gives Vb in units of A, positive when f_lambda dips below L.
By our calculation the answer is 7.1 A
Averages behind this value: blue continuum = 33.2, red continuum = 40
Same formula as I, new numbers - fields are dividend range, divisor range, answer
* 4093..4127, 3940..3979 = 1.55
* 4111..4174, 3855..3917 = 1.44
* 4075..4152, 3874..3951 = 1.54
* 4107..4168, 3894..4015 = 1.47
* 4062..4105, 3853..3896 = 1.31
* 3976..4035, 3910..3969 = 1.54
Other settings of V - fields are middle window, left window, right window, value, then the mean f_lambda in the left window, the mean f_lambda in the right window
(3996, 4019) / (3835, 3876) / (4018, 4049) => -0.041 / 32.3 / 40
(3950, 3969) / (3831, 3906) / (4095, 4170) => 0.253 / 31.5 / 41.2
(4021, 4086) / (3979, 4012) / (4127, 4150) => 0.026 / 39.7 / 42.3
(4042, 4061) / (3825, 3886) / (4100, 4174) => -0.043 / 30.9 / 41.3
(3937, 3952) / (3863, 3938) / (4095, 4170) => 0.096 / 30.2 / 41.2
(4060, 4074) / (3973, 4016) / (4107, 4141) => 0.049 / 38.7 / 42.6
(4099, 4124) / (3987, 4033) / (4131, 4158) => 0.063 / 40.6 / 42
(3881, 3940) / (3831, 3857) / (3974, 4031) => 0.165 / 29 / 39.6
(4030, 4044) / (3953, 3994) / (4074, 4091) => -0.095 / 30.9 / 41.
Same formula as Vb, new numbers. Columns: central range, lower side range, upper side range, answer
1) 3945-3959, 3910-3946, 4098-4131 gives -3.83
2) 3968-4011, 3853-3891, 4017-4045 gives 3.62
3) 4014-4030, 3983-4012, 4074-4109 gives -0.77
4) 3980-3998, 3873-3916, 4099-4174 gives -1.49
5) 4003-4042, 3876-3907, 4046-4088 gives -3.12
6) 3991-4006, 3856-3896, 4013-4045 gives -0.03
